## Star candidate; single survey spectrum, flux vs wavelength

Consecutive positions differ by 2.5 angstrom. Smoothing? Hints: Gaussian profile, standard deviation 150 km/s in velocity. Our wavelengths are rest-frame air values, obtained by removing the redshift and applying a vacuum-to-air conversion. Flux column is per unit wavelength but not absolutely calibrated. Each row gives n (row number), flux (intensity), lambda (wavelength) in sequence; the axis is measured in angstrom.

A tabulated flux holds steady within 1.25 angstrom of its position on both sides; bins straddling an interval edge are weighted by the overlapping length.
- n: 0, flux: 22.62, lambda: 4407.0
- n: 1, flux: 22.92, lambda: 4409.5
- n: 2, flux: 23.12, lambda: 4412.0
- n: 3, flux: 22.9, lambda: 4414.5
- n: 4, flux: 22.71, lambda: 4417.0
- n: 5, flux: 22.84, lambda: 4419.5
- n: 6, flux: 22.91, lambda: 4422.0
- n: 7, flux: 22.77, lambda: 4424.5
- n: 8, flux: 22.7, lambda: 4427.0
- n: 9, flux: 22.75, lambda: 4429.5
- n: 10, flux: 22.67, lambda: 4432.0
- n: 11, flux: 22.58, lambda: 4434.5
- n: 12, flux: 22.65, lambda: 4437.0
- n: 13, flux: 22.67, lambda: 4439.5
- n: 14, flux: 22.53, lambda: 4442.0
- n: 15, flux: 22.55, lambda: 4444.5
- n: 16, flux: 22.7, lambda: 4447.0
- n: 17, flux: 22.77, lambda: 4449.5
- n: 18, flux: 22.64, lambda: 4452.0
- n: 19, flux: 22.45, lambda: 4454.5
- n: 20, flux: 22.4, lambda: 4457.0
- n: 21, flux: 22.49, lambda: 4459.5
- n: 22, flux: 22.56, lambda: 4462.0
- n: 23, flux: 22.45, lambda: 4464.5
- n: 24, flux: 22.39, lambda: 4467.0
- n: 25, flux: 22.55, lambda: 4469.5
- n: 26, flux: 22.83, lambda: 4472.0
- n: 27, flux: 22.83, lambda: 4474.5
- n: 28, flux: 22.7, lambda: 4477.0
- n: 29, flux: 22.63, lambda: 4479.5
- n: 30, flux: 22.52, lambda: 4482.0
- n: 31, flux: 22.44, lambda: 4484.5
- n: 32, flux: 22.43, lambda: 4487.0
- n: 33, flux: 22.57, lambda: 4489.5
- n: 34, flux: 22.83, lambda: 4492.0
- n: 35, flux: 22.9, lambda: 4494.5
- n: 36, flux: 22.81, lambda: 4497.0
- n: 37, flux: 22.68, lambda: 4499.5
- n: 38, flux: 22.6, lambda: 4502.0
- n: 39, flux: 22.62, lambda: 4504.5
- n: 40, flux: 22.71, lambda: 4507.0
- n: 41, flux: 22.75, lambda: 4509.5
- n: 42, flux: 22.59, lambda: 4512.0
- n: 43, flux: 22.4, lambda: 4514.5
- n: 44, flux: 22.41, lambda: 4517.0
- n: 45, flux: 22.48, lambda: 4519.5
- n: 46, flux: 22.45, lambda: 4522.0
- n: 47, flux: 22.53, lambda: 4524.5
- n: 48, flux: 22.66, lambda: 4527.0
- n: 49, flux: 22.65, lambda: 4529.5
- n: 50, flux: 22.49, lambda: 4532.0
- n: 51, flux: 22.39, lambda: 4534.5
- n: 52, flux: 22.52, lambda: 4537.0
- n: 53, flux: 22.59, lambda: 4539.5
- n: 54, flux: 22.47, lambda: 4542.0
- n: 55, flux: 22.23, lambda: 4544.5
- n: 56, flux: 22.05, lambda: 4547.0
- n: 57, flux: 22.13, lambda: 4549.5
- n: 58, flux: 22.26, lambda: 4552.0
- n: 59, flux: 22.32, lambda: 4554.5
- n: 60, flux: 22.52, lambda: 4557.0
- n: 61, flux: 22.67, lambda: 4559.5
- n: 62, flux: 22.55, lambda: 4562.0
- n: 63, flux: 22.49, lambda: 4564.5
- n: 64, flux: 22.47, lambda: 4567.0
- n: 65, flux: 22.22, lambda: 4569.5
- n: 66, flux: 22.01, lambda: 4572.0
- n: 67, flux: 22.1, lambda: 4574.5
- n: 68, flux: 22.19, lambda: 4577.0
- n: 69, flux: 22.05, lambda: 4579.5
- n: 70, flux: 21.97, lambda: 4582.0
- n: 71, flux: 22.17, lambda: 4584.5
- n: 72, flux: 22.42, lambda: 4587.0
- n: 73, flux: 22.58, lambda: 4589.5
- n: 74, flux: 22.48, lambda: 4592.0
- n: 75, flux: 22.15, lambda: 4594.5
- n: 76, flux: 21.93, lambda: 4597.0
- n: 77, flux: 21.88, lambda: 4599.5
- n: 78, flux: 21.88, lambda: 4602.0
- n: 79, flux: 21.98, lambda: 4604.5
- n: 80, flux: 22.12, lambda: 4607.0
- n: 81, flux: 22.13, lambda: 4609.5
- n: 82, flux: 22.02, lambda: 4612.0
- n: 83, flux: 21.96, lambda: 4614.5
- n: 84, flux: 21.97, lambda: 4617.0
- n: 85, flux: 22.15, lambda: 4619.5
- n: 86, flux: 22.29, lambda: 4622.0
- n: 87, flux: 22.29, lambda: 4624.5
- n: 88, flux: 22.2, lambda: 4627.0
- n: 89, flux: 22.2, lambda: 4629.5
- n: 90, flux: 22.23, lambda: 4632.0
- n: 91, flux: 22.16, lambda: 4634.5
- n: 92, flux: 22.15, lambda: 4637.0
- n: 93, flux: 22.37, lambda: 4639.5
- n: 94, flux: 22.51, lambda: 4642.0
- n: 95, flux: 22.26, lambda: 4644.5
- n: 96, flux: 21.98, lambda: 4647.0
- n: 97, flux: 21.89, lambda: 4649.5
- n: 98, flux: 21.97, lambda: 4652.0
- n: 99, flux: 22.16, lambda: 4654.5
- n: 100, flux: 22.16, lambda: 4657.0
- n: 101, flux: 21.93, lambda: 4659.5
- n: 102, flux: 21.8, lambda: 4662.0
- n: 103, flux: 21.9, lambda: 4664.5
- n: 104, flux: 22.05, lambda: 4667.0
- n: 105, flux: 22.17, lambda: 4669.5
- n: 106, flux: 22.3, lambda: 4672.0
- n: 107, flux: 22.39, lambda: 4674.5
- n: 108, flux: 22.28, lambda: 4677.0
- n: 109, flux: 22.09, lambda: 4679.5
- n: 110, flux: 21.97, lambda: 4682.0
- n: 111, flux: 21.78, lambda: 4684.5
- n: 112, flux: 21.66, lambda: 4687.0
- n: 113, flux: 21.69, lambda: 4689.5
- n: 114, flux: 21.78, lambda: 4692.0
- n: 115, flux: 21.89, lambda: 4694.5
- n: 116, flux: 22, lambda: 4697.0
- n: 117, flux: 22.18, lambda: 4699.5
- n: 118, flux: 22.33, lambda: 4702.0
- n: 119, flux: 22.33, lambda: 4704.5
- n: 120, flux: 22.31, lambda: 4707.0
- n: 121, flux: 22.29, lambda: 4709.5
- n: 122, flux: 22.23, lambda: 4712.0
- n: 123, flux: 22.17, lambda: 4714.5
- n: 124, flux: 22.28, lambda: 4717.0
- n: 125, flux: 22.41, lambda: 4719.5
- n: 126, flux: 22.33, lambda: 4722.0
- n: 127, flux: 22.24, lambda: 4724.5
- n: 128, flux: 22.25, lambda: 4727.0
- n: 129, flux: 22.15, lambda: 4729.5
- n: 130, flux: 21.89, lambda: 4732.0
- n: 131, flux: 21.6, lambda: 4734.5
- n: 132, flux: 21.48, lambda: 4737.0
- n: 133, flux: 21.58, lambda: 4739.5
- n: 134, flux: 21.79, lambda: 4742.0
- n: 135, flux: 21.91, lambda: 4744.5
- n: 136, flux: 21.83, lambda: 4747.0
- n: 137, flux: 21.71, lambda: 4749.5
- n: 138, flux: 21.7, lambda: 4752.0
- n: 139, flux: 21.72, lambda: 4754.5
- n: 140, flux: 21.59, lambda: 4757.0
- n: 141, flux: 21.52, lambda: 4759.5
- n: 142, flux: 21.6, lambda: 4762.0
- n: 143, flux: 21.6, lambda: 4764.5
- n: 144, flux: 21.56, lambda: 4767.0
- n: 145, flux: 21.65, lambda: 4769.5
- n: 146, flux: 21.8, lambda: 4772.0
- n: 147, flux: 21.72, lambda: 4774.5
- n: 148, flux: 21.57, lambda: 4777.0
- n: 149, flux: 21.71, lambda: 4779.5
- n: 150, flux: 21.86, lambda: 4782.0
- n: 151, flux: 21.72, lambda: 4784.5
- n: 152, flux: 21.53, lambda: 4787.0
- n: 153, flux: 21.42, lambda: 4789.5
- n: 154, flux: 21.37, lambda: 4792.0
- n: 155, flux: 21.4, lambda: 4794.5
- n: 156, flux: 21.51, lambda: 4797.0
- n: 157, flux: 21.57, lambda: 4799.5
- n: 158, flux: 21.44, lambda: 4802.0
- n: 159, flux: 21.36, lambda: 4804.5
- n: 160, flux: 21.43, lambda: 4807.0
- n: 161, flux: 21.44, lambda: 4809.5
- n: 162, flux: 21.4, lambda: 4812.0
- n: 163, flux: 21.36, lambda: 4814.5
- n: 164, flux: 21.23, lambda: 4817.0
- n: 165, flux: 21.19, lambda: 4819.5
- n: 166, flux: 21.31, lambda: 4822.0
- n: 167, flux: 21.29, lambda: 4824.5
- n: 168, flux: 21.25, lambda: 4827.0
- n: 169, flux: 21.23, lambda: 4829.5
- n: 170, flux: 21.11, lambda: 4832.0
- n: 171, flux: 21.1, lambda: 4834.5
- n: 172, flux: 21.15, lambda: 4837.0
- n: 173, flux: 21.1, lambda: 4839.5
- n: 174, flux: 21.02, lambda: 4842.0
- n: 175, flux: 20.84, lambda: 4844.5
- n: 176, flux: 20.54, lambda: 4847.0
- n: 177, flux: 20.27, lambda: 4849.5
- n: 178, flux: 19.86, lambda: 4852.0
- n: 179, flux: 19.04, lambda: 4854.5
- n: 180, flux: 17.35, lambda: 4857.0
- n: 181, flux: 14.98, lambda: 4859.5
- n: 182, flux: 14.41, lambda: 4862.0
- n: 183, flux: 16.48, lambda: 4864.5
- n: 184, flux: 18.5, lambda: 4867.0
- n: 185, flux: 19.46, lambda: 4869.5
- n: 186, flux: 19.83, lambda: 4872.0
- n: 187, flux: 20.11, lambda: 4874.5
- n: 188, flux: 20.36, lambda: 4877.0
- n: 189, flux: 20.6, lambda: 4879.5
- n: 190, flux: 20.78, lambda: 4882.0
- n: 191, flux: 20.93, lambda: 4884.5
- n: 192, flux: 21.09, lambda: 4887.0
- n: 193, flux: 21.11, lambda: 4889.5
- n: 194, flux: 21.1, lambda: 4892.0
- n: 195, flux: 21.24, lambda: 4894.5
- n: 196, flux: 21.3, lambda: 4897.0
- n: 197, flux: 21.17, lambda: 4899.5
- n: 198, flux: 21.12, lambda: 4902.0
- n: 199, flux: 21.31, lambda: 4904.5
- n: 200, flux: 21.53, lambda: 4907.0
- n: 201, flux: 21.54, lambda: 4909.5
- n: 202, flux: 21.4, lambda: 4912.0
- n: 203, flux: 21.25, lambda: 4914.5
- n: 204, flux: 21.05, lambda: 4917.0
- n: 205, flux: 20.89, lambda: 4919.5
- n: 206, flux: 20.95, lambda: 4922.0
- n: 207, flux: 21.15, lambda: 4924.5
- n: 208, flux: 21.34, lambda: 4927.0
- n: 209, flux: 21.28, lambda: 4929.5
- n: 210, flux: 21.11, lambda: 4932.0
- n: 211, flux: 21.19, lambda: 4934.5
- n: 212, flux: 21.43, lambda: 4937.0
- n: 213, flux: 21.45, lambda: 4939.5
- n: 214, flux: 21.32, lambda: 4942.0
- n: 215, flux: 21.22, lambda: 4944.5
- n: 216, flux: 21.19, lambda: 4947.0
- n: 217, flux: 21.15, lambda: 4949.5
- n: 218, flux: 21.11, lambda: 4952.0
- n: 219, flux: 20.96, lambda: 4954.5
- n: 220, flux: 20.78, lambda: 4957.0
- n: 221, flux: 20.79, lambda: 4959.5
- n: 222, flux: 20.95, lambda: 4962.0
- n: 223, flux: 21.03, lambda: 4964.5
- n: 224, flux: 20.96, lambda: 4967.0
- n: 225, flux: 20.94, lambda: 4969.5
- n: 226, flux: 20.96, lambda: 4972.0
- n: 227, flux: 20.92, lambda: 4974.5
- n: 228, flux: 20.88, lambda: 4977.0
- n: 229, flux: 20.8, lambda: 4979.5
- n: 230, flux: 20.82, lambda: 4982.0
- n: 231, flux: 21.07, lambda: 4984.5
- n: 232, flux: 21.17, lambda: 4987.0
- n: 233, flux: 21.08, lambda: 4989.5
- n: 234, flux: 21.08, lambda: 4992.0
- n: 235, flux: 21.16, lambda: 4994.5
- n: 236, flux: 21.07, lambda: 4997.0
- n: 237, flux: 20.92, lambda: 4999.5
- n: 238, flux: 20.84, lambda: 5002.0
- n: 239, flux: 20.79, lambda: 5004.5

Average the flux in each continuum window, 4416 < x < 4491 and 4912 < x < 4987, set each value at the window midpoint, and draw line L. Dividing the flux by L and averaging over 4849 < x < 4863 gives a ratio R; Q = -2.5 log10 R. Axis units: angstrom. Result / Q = 0.21 mag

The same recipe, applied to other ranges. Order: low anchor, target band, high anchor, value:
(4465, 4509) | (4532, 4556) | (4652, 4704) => 0.01 mag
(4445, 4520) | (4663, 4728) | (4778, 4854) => -0.02 mag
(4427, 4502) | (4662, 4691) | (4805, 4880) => -0.04 mag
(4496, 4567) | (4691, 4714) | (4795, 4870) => -0.05 mag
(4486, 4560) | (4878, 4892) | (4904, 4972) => 0.02 mag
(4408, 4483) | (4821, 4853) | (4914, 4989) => 0.03 mag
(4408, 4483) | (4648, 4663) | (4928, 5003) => 0.00 mag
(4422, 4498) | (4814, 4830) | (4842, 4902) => -0.06 mag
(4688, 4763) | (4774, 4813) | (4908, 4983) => 0.01 mag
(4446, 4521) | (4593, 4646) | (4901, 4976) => 0.00 mag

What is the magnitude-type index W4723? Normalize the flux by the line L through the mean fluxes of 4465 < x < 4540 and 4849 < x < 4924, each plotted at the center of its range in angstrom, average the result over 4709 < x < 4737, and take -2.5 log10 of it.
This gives -0.05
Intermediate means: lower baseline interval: 22.6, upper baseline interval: 20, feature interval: 22.1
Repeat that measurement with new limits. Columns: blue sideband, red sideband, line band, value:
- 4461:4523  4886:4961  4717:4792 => 0.00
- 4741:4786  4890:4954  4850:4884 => 0.15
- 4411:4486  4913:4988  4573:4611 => 0.00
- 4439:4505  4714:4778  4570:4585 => 0.01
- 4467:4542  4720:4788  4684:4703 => 0.00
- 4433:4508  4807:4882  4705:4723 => -0.07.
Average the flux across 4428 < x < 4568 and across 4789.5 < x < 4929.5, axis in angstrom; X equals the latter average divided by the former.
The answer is 0.9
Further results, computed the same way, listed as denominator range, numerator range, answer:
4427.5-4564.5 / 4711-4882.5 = 0.93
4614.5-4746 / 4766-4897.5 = 0.93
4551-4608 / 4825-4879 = 0.88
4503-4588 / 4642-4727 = 0.99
